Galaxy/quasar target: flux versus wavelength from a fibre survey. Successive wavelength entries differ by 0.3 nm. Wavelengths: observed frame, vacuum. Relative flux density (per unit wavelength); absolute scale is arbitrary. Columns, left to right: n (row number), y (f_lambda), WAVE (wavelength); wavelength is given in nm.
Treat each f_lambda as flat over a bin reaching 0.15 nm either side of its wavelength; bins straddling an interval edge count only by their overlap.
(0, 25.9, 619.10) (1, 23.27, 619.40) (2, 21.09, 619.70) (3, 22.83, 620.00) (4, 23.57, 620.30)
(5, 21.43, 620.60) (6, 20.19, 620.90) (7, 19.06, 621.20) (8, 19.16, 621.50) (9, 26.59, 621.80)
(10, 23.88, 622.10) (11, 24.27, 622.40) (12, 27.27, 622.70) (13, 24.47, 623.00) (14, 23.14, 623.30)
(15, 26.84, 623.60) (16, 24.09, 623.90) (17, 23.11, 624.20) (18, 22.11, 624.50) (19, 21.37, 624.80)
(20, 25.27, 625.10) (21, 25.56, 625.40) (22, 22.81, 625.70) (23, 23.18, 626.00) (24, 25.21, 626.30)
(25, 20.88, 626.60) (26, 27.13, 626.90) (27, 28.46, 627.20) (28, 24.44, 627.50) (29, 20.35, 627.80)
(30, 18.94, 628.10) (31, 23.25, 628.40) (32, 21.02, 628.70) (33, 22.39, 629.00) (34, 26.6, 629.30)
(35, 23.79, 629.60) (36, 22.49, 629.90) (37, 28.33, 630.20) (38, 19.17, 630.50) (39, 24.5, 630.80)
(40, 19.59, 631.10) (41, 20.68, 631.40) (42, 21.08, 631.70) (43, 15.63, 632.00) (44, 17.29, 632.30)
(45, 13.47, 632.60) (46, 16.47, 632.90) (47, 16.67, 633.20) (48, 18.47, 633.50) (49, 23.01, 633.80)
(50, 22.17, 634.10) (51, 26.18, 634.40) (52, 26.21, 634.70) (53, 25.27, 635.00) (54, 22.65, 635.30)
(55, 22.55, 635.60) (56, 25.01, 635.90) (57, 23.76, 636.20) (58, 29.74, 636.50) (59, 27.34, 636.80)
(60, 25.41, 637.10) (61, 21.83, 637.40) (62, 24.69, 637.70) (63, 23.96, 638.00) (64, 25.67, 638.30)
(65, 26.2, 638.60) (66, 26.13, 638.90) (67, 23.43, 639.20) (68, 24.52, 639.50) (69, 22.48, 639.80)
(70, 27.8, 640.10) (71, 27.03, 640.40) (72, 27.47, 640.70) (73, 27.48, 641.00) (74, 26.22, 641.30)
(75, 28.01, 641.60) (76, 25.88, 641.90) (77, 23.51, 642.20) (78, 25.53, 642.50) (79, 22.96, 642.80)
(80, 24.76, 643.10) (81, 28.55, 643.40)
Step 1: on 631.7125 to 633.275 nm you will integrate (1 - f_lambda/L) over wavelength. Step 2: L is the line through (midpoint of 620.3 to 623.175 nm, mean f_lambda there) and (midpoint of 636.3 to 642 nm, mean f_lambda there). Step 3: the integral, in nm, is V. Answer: 0.53 nm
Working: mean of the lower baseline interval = 23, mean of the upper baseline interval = 25.8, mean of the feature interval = 16.3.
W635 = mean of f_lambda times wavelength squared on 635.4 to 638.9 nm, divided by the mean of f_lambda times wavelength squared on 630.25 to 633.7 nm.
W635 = 1.36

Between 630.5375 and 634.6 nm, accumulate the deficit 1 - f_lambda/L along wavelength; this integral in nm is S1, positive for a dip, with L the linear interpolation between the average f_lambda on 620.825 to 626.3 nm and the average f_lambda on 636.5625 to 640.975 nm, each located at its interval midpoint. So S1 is 0.82 nm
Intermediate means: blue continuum 23.6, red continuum 25.4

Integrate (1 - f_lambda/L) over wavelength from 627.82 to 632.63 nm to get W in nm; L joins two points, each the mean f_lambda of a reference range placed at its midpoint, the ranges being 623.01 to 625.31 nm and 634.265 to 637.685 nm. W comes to 0.616 nm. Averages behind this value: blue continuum 23.8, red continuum 25.1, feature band 21.3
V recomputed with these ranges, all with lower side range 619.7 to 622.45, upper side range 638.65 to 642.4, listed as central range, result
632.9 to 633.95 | 0.24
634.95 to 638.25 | 0.05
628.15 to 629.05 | 0.07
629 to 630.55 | -0.03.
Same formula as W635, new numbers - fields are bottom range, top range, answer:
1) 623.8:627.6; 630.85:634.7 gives 0.83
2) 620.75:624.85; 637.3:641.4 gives 1.15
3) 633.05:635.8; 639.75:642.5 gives 1.19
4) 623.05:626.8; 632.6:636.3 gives 0.96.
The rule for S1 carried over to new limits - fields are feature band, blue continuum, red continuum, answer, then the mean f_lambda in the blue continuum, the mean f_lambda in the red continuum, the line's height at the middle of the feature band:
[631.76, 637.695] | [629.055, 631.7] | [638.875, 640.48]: 0.47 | 23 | 25.1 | 24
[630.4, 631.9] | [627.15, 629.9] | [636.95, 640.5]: 0.17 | 23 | 24.9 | 23.5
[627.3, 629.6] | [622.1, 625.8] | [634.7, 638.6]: 0.17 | 24.2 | 24.9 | 24.5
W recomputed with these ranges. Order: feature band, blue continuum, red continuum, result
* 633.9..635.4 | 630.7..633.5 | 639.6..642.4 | -0.29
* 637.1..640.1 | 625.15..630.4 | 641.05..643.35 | 0.06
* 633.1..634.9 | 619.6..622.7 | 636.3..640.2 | 0.16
